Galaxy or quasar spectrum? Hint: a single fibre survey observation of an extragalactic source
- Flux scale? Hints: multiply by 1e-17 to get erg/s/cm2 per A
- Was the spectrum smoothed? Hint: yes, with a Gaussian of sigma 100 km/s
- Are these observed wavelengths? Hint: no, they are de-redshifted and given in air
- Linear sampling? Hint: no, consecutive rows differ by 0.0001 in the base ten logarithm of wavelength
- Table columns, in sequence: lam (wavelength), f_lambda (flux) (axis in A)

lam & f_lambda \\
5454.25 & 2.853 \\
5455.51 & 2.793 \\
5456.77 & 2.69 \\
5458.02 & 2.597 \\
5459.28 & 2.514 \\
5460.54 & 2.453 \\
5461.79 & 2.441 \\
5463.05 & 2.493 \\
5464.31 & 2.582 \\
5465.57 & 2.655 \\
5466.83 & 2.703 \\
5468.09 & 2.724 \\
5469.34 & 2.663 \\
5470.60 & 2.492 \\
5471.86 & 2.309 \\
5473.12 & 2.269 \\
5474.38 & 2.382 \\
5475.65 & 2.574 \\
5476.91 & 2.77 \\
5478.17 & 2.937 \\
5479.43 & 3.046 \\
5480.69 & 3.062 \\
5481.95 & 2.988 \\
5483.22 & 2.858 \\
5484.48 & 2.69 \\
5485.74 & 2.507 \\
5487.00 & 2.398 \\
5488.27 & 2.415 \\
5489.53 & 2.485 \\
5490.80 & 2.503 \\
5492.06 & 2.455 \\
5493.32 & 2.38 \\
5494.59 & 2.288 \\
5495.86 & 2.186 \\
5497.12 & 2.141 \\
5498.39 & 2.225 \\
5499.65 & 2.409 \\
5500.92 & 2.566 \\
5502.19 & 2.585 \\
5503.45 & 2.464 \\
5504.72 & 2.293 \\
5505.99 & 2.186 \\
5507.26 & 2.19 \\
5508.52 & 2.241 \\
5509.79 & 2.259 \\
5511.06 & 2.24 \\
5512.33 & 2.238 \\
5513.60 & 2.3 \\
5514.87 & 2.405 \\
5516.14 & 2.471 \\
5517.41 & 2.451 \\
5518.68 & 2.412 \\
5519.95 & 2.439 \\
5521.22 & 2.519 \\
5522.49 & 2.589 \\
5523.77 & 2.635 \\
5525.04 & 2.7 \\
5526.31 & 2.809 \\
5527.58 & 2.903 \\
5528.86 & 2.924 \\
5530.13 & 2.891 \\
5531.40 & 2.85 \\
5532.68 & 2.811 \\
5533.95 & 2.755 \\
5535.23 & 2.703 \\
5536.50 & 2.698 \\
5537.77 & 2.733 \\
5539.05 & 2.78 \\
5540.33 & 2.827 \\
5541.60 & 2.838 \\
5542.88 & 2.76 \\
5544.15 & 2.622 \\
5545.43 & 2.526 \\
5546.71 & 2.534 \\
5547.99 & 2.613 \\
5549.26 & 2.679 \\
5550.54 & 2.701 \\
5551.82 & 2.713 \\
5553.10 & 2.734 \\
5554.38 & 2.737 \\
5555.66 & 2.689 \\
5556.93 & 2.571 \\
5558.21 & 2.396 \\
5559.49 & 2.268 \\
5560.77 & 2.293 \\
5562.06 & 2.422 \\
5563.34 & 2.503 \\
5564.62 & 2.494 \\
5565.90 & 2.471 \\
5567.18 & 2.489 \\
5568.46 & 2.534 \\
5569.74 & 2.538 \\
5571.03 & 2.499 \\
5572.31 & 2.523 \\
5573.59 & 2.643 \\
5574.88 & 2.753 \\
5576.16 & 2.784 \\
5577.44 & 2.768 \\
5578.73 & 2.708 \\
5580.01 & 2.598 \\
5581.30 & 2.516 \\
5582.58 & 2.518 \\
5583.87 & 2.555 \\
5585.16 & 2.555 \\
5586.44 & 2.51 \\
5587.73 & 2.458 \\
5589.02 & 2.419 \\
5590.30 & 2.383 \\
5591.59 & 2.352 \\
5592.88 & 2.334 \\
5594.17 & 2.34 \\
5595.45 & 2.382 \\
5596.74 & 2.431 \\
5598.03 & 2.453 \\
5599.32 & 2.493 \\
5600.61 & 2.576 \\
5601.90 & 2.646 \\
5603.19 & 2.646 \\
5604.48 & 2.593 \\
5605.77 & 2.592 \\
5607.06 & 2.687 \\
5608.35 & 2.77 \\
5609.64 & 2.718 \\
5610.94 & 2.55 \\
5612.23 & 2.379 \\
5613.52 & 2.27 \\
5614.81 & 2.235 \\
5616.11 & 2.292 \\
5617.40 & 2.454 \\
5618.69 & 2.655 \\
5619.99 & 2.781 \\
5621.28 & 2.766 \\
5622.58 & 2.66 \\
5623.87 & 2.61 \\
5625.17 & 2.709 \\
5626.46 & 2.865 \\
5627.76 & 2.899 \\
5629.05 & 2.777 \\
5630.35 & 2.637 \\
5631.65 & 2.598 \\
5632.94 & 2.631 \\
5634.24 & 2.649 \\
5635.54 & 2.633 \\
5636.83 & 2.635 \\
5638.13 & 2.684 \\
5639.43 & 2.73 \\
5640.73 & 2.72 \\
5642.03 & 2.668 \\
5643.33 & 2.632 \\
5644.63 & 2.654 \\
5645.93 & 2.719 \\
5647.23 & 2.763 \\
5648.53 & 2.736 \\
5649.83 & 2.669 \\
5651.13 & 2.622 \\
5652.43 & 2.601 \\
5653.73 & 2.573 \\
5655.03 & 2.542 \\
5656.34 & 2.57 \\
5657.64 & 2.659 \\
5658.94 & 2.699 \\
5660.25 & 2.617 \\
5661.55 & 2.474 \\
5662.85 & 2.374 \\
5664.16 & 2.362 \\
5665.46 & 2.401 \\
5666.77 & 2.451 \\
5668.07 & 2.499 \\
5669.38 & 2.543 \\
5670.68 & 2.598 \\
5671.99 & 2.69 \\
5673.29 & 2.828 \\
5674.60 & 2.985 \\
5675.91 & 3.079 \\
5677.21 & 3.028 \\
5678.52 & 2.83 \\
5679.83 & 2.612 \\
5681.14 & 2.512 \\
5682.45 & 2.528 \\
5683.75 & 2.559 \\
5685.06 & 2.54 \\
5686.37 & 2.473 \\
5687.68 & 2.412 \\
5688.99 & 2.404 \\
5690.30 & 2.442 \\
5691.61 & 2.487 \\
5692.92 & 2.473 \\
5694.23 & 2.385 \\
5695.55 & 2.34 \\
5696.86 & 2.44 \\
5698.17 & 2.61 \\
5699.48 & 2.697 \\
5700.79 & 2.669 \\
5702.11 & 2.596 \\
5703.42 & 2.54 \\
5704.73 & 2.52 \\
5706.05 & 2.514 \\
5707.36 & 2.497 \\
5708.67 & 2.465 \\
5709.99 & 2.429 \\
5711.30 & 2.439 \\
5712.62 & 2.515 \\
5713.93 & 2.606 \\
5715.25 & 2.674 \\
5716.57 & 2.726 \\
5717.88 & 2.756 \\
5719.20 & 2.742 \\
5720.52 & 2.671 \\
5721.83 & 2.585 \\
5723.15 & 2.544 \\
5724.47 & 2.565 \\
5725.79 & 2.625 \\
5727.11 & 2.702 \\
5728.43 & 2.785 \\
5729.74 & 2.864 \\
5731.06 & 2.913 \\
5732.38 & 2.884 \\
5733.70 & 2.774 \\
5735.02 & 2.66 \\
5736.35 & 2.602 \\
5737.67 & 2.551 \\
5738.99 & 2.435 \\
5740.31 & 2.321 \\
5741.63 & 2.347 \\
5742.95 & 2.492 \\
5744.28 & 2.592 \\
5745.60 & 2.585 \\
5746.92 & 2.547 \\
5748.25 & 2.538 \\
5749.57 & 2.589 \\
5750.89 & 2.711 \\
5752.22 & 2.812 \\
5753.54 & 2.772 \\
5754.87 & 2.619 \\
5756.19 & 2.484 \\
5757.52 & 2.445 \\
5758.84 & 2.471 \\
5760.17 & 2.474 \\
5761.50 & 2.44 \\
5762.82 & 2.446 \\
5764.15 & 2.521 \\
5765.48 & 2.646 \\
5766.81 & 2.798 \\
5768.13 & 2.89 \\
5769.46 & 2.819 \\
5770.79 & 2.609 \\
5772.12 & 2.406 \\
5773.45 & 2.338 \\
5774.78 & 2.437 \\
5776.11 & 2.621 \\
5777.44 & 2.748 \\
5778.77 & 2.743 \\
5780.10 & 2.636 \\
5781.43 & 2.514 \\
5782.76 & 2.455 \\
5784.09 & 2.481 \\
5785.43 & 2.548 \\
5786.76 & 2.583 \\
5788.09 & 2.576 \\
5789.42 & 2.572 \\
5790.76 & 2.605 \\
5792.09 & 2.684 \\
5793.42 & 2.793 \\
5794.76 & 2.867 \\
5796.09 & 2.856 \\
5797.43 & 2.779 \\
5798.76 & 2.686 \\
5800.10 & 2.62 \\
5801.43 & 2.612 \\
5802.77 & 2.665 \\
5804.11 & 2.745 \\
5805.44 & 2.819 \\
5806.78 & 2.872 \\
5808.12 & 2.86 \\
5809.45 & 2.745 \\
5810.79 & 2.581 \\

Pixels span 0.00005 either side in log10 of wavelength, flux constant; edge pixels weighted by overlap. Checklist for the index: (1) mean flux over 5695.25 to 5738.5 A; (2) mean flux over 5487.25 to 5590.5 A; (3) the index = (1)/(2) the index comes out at 1.0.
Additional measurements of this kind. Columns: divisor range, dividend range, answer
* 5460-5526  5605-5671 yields 1.05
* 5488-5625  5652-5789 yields 1.02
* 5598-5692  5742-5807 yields 1.00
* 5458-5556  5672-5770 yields 1.01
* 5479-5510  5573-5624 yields 1.03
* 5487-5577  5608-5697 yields 1.03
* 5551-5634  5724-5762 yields 1.02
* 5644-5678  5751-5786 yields 0.98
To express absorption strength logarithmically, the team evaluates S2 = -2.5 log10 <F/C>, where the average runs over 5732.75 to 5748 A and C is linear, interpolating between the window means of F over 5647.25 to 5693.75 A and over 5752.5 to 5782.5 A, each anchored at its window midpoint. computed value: 0.02 mag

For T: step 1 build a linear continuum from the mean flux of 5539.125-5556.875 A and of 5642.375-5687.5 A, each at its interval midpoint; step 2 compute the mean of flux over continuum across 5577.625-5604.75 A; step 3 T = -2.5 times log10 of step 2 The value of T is 0.07 mag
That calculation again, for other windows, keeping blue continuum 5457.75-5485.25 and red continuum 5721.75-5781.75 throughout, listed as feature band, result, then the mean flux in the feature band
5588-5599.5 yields 0.10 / 2.4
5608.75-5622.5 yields 0.04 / 2.52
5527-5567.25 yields -0.01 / 2.66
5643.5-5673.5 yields 0.01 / 2.59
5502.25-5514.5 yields 0.16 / 2.29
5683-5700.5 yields 0.05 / 2.49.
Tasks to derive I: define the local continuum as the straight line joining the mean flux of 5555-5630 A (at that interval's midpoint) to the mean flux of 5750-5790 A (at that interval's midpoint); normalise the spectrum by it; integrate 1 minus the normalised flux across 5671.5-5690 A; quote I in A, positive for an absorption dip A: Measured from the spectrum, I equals -0.8 A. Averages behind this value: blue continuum 2.55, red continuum 2.59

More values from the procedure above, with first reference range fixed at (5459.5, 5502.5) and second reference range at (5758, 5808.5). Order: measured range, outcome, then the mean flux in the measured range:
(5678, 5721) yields 1.1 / 2.55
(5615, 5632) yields -0.5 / 2.66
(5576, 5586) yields -0.2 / 2.62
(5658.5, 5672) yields 0.5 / 2.51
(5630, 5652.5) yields -0.6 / 2.67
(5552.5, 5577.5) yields 0.2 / 2.55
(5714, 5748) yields -0.2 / 2.64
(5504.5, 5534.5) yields 0.4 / 2.52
